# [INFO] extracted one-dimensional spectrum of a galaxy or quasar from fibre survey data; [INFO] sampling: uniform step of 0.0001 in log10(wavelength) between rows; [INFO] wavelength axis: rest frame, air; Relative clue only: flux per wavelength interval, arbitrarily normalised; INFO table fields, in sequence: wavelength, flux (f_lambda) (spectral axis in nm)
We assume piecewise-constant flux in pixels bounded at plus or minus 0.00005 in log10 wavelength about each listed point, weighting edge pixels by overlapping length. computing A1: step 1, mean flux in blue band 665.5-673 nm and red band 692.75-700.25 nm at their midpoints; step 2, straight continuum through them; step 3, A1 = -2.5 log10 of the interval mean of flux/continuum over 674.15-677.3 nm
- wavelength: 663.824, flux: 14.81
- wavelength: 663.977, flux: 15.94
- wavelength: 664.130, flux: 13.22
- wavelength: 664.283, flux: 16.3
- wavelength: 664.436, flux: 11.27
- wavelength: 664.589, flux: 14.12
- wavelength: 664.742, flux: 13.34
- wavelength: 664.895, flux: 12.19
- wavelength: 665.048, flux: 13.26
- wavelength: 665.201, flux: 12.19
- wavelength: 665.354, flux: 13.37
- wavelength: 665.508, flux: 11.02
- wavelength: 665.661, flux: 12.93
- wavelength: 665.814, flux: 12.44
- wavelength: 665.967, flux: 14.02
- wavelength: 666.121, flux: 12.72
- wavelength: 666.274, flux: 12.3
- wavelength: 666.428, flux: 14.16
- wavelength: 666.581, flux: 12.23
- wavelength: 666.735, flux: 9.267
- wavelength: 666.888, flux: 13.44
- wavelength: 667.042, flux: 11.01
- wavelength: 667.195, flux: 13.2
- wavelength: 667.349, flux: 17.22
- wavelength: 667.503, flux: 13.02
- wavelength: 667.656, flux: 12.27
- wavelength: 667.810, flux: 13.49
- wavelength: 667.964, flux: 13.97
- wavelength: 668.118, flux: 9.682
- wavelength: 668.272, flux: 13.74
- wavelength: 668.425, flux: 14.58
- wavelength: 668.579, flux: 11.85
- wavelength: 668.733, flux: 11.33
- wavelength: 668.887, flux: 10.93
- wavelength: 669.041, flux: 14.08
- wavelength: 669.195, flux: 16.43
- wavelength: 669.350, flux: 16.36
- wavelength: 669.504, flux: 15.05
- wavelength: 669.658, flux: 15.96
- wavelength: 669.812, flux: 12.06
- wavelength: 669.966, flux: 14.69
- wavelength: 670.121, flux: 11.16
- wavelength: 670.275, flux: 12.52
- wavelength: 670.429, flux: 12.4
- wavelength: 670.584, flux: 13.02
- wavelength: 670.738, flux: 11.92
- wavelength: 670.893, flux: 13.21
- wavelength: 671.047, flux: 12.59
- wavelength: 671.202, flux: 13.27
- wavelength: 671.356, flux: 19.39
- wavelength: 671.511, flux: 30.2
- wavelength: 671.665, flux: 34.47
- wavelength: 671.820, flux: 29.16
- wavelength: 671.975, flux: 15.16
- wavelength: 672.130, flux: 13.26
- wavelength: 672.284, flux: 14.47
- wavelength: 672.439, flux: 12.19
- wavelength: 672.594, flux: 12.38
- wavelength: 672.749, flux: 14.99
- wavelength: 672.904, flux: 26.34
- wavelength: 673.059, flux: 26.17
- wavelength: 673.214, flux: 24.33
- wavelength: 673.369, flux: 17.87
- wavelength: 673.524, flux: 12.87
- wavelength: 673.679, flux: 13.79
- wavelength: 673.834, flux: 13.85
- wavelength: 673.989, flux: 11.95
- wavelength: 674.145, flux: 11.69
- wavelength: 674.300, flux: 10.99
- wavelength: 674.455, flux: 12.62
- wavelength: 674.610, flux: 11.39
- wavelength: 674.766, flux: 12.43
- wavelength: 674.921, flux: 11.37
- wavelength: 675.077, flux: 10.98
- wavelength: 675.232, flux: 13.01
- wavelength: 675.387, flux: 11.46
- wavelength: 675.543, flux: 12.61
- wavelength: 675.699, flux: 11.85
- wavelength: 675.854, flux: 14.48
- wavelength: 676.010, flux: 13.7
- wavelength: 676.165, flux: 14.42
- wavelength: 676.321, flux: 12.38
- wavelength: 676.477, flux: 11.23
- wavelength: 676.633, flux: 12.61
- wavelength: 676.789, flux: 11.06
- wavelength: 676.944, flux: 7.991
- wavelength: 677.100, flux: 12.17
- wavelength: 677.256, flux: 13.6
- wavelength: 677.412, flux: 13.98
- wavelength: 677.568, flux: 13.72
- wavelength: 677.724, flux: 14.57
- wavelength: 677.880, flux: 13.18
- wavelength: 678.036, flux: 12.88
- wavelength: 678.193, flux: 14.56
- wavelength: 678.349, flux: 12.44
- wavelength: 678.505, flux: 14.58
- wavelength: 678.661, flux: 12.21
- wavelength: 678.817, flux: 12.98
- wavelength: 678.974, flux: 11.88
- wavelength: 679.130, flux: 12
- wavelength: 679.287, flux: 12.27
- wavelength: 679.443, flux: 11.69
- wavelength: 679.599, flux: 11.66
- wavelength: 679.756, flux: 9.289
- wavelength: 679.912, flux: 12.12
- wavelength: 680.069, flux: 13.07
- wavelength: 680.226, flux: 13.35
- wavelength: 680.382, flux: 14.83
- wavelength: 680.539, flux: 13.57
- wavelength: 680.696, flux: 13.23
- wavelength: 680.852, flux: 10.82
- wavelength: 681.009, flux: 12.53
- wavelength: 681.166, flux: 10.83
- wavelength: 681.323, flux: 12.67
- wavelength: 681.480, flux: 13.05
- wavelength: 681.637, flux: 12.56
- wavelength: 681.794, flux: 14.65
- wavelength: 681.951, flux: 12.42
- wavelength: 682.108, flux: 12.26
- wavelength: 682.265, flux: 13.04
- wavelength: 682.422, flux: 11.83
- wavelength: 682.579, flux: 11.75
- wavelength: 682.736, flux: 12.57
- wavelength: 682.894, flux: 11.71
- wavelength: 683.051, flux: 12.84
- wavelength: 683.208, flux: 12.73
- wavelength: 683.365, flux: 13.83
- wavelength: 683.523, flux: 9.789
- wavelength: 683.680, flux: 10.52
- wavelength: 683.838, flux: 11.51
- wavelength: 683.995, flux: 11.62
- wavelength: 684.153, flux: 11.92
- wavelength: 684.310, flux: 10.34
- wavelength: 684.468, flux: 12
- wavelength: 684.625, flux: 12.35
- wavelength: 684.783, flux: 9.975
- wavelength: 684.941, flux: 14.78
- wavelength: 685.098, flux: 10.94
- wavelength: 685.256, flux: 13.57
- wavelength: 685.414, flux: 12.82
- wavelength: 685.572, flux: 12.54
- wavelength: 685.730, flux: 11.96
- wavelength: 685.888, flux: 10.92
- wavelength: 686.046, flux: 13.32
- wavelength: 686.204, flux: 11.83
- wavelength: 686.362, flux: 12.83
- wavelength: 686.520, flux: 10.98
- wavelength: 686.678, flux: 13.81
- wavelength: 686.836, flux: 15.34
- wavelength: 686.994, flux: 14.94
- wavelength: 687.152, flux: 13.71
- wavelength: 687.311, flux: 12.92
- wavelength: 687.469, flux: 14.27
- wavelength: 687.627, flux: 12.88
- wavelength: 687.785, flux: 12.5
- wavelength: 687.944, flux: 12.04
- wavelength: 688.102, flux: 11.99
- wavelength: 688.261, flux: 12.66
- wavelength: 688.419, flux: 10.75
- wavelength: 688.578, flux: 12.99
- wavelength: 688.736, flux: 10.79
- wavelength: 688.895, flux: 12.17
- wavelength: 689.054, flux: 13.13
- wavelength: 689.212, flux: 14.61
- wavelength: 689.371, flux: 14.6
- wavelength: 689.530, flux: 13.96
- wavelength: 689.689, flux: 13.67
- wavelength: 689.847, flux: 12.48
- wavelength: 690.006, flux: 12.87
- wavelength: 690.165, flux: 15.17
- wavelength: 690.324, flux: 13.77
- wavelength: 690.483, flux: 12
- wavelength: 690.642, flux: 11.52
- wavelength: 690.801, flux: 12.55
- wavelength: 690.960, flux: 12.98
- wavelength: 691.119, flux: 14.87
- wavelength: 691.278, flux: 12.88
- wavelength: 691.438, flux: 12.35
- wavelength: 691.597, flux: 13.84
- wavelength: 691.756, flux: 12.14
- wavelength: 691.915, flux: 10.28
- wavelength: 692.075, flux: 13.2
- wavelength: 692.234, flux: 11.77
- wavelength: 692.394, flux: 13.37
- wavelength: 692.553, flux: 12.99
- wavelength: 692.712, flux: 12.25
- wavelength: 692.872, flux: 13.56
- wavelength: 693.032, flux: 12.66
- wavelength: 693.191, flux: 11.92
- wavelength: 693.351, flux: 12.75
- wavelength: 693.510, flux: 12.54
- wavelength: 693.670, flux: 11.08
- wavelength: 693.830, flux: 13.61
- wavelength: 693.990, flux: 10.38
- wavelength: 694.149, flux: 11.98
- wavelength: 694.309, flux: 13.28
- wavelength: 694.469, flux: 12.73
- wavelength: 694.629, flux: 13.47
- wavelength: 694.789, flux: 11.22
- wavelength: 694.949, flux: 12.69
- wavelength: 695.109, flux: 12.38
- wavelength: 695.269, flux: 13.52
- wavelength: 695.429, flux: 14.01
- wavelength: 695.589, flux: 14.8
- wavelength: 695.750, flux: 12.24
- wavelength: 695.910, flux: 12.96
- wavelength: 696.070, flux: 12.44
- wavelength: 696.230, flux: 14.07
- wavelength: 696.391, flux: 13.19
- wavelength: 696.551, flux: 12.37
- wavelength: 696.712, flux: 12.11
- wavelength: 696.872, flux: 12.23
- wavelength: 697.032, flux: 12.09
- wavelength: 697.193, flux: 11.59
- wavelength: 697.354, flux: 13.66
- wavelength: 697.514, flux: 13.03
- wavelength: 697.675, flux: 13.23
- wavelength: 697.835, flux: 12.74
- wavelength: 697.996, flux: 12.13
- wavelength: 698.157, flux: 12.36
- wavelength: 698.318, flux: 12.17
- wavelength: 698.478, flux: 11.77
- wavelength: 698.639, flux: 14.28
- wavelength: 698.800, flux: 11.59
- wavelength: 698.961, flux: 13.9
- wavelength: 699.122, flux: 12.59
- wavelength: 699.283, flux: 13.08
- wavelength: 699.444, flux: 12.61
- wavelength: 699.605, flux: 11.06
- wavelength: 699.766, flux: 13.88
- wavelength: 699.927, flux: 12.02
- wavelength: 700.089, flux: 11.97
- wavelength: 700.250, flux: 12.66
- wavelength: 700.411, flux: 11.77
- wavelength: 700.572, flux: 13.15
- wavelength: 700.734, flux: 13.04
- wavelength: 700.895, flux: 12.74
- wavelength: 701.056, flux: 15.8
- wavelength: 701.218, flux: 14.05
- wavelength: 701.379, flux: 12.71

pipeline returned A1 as 0.18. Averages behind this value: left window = 14.7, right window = 12.6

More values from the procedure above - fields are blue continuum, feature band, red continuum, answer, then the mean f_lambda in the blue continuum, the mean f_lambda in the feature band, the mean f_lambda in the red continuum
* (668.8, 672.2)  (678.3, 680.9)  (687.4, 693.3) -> 0.17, 16.2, 12.5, 12.8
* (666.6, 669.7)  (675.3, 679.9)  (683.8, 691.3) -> 0.04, 13.3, 12.5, 12.7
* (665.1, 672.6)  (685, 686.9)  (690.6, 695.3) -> 0.04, 14.3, 12.6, 12.6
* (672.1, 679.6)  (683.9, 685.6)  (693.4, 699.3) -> 0.10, 13.6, 12.1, 12.7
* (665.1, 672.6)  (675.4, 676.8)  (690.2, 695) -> 0.09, 14.3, 12.7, 12.6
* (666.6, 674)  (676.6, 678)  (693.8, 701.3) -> 0.17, 15.4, 12.6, 12.8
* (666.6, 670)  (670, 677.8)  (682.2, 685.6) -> -0.15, 13.3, 14.8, 12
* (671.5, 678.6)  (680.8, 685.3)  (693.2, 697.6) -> 0.15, 14.8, 12.1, 12.7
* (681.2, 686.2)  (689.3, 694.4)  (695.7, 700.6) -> -0.03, 12.2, 12.8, 12.6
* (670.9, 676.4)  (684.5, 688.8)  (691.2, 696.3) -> 0.10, 15.8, 12.6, 12.7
